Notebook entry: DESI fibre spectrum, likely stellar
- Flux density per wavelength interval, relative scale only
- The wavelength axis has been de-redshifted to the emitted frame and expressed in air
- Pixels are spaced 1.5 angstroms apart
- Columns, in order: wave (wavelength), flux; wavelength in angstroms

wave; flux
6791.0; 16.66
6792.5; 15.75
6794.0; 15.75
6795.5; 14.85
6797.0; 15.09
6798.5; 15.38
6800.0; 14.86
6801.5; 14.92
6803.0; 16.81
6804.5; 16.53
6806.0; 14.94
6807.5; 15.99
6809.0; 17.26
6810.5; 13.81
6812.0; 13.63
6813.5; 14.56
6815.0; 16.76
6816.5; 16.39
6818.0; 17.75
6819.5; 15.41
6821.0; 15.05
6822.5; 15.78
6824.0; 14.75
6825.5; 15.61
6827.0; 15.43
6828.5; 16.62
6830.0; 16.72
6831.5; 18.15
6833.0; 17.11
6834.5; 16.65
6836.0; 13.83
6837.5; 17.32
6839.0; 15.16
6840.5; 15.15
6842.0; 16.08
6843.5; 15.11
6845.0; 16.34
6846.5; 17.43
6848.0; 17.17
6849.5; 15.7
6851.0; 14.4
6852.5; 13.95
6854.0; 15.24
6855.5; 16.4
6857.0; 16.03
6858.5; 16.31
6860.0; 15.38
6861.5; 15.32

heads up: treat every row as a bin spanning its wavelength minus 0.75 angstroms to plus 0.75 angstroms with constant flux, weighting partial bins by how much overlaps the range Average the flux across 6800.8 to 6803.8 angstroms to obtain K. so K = 15.9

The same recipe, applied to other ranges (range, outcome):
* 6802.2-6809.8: 16.3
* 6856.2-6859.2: 16.2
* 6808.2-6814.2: 14.8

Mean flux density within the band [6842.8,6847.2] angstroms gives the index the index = 16.3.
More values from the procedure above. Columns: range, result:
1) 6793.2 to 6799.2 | 15.3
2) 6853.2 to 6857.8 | 15.9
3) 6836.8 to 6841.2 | 15.9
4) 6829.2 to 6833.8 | 17.3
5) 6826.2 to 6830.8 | 16.3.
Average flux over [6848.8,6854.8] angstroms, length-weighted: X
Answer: 14.8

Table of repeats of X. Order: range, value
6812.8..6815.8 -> 15.7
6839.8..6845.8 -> 15.7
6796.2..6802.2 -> 15.1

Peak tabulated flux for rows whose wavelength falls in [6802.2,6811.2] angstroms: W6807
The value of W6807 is 17.26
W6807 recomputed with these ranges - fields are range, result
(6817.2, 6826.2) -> 17.75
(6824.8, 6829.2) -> 16.62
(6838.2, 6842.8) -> 16.08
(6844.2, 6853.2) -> 17.43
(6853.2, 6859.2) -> 16.4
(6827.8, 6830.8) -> 16.72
